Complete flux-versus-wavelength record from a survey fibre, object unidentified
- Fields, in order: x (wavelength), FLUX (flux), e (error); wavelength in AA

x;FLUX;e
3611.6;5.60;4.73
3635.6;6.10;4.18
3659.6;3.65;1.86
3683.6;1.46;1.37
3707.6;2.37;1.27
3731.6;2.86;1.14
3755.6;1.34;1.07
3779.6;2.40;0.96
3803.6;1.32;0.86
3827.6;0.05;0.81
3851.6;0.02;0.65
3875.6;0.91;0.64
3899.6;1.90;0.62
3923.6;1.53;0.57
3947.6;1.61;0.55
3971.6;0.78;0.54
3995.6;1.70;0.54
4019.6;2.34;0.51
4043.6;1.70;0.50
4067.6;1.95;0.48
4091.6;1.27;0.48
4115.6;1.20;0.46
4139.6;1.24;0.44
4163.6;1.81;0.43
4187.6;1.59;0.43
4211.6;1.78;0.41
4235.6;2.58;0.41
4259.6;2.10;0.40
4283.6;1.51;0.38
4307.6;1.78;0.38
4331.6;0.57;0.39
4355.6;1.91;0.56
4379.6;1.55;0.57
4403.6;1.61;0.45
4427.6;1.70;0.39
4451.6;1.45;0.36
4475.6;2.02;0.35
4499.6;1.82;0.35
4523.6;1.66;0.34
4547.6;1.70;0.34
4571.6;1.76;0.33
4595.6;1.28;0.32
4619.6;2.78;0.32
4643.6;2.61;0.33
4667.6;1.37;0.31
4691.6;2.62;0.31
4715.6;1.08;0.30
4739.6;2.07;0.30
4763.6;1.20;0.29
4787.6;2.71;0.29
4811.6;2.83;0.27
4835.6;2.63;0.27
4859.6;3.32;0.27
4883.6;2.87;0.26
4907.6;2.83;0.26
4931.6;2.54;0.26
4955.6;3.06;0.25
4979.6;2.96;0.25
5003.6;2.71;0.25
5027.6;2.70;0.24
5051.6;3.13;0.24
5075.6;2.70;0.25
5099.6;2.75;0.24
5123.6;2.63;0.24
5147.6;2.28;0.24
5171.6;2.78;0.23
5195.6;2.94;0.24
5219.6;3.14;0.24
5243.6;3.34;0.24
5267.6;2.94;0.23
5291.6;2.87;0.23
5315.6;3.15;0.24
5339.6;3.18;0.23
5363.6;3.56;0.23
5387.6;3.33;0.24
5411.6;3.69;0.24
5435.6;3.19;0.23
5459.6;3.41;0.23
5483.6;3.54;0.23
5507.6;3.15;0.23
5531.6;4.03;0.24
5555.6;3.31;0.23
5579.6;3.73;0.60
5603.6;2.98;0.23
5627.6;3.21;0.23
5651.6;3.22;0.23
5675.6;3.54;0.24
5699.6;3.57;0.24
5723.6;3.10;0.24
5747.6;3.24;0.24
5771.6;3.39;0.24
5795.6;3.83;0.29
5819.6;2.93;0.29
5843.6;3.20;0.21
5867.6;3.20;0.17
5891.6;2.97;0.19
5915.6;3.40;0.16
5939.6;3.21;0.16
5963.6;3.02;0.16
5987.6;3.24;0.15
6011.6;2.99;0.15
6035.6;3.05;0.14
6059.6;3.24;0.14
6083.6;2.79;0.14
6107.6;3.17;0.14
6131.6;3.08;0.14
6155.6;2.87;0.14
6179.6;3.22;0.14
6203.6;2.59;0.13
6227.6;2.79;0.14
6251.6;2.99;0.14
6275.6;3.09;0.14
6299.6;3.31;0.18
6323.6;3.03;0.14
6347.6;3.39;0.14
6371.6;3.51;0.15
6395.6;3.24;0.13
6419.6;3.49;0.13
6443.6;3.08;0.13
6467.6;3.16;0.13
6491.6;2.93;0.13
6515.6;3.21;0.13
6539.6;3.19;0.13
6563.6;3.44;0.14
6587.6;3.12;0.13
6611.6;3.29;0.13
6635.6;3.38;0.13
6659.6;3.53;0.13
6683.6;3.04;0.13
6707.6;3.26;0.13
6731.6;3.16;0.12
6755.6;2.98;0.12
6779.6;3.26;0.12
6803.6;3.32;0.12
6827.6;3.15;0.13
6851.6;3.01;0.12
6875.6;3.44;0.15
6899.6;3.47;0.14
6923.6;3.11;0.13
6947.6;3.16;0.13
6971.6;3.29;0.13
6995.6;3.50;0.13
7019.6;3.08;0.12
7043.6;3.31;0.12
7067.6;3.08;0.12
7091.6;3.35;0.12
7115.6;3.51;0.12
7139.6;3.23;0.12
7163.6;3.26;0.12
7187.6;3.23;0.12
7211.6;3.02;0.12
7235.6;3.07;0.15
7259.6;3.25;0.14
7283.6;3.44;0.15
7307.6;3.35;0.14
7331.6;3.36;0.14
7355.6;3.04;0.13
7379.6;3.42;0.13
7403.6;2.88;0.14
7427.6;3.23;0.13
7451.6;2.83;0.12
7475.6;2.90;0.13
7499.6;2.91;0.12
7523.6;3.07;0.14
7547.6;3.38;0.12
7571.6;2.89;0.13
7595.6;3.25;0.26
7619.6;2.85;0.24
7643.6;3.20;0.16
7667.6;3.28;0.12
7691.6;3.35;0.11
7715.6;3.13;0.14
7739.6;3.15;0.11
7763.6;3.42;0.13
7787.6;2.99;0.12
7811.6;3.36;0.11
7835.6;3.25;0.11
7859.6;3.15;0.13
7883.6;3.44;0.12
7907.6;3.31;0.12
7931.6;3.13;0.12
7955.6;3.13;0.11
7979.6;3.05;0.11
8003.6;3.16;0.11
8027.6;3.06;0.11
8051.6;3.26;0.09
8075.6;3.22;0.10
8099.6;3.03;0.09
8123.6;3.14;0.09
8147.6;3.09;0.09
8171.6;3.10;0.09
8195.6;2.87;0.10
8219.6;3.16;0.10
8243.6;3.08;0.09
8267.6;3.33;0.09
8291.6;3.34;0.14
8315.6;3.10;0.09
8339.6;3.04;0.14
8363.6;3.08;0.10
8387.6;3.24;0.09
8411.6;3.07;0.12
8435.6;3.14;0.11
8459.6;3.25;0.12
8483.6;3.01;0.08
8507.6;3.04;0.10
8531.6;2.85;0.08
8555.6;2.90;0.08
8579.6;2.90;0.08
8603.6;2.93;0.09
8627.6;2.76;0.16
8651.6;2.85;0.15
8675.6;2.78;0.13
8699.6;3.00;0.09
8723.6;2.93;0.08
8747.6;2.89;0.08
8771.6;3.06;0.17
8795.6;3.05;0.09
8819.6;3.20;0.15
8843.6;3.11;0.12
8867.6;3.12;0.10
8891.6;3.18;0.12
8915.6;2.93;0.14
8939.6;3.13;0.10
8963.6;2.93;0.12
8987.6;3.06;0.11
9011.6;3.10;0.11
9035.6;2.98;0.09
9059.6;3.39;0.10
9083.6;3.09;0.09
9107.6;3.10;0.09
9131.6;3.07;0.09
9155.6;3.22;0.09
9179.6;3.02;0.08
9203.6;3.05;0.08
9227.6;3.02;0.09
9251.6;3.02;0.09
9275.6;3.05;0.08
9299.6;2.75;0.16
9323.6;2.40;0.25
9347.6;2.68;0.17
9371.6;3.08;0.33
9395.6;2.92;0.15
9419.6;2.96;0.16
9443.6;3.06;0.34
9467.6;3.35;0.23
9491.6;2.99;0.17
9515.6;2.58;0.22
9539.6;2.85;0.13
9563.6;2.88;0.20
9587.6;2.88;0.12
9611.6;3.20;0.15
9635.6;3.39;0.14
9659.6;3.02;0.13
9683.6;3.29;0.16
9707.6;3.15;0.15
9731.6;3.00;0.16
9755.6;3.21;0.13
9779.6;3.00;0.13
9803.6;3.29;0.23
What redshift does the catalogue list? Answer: 0.199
